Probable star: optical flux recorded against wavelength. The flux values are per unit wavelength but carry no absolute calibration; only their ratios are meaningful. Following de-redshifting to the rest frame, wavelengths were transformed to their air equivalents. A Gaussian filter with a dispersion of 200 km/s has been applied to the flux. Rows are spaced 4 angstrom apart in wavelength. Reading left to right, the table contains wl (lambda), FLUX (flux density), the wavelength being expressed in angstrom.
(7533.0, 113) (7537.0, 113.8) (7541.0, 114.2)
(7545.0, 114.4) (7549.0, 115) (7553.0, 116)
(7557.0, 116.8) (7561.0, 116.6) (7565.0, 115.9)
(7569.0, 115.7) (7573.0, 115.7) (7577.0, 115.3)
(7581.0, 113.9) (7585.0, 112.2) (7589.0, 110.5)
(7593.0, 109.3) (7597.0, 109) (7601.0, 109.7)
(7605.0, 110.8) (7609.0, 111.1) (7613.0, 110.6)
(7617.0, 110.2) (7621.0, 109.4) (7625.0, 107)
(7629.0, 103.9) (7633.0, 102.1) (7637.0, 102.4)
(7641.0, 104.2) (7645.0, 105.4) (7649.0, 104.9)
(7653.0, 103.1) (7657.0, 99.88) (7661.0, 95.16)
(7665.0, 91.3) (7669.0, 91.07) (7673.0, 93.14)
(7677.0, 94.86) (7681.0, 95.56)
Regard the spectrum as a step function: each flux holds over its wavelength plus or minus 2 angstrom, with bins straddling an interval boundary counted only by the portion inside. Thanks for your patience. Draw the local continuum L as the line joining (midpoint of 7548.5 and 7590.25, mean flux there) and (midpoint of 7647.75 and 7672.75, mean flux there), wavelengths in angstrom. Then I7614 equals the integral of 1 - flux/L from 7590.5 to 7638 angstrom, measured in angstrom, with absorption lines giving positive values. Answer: -0.9 angstrom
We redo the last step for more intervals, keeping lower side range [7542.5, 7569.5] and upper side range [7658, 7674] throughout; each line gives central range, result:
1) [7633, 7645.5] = -0.6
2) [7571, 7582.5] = -0.4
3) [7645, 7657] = -0.9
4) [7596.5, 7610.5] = -0.6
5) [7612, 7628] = -1.0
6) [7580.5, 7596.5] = -0.3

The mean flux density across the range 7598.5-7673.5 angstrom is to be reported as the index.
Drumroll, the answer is 104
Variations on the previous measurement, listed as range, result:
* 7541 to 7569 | 116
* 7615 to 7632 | 107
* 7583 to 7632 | 109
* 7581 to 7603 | 110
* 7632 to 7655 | 104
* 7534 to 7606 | 114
